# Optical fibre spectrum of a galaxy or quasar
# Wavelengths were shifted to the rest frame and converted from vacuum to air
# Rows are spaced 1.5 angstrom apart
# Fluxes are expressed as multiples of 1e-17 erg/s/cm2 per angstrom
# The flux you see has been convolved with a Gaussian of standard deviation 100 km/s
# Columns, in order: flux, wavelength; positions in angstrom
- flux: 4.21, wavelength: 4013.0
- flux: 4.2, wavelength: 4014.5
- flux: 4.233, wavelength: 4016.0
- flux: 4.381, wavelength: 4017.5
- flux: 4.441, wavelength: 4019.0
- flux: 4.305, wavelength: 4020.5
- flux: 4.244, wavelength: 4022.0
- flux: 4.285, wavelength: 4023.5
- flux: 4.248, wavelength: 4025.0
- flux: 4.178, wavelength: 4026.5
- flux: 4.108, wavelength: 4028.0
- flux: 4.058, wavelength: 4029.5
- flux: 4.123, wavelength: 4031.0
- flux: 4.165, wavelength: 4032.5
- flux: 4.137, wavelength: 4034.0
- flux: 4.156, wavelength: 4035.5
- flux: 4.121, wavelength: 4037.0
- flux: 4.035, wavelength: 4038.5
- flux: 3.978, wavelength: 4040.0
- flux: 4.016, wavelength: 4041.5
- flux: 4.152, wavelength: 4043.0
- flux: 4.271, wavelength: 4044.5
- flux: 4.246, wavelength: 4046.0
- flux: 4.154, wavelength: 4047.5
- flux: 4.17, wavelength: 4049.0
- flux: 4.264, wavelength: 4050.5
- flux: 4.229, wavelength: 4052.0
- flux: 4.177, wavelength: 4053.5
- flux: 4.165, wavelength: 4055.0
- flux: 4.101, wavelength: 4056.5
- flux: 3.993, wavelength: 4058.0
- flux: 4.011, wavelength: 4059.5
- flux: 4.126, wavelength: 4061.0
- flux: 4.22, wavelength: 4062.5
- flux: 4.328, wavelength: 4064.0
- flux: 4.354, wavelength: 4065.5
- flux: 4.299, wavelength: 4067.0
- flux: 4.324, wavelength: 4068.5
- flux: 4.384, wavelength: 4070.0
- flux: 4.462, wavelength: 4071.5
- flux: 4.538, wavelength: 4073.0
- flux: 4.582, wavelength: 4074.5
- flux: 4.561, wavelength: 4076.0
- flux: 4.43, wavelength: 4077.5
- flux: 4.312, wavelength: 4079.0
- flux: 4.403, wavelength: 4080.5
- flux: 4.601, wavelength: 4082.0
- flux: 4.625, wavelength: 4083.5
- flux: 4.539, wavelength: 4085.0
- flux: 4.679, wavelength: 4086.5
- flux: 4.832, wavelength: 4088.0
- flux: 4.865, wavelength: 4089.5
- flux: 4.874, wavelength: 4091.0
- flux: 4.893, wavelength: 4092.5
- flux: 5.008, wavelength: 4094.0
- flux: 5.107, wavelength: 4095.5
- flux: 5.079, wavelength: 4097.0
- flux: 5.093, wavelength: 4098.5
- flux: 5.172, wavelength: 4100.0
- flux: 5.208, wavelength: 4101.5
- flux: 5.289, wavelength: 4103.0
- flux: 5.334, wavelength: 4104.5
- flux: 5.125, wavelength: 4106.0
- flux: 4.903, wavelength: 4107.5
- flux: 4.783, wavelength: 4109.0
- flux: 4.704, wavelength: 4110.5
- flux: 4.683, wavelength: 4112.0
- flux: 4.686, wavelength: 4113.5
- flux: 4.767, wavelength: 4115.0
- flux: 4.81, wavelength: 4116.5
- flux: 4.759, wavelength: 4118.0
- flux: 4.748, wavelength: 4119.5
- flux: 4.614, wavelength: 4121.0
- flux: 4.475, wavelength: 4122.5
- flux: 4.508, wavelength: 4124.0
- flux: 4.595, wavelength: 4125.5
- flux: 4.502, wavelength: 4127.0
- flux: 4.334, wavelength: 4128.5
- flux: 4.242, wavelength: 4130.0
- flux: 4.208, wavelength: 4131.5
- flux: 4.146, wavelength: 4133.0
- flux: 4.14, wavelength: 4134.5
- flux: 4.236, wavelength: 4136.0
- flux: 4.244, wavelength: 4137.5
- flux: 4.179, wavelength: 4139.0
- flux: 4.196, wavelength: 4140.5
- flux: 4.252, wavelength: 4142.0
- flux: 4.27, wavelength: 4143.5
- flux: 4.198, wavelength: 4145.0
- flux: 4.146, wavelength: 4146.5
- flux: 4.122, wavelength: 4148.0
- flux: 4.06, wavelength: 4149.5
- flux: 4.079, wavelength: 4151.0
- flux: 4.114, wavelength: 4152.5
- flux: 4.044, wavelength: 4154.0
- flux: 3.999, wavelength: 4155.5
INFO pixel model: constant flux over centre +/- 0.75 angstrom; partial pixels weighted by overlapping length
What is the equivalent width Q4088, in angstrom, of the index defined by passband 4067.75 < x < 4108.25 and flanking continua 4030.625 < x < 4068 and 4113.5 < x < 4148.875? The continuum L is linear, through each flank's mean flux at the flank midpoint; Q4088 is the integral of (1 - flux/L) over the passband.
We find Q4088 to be -4.9 angstrom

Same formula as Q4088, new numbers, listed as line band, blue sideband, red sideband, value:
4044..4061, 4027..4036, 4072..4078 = 0.63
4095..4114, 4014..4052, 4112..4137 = -2.55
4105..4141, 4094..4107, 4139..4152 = 1.02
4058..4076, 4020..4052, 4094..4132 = 0.38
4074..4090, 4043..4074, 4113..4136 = -0.92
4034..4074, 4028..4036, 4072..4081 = 0.87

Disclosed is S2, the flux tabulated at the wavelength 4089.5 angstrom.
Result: 4.865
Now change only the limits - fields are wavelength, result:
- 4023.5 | 4.285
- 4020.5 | 4.305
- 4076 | 4.561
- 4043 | 4.152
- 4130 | 4.242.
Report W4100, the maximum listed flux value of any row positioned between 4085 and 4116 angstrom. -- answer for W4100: 5.334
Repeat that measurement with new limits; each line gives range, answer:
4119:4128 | 4.748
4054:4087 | 4.679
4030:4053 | 4.271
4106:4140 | 5.125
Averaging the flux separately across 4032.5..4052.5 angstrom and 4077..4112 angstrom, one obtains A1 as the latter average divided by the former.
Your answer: 1.2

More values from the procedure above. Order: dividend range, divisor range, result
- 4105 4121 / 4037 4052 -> 1.16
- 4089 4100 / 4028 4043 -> 1.22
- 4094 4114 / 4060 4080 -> 1.15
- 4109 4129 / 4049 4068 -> 1.11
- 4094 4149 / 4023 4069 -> 1.11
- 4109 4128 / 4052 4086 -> 1.07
